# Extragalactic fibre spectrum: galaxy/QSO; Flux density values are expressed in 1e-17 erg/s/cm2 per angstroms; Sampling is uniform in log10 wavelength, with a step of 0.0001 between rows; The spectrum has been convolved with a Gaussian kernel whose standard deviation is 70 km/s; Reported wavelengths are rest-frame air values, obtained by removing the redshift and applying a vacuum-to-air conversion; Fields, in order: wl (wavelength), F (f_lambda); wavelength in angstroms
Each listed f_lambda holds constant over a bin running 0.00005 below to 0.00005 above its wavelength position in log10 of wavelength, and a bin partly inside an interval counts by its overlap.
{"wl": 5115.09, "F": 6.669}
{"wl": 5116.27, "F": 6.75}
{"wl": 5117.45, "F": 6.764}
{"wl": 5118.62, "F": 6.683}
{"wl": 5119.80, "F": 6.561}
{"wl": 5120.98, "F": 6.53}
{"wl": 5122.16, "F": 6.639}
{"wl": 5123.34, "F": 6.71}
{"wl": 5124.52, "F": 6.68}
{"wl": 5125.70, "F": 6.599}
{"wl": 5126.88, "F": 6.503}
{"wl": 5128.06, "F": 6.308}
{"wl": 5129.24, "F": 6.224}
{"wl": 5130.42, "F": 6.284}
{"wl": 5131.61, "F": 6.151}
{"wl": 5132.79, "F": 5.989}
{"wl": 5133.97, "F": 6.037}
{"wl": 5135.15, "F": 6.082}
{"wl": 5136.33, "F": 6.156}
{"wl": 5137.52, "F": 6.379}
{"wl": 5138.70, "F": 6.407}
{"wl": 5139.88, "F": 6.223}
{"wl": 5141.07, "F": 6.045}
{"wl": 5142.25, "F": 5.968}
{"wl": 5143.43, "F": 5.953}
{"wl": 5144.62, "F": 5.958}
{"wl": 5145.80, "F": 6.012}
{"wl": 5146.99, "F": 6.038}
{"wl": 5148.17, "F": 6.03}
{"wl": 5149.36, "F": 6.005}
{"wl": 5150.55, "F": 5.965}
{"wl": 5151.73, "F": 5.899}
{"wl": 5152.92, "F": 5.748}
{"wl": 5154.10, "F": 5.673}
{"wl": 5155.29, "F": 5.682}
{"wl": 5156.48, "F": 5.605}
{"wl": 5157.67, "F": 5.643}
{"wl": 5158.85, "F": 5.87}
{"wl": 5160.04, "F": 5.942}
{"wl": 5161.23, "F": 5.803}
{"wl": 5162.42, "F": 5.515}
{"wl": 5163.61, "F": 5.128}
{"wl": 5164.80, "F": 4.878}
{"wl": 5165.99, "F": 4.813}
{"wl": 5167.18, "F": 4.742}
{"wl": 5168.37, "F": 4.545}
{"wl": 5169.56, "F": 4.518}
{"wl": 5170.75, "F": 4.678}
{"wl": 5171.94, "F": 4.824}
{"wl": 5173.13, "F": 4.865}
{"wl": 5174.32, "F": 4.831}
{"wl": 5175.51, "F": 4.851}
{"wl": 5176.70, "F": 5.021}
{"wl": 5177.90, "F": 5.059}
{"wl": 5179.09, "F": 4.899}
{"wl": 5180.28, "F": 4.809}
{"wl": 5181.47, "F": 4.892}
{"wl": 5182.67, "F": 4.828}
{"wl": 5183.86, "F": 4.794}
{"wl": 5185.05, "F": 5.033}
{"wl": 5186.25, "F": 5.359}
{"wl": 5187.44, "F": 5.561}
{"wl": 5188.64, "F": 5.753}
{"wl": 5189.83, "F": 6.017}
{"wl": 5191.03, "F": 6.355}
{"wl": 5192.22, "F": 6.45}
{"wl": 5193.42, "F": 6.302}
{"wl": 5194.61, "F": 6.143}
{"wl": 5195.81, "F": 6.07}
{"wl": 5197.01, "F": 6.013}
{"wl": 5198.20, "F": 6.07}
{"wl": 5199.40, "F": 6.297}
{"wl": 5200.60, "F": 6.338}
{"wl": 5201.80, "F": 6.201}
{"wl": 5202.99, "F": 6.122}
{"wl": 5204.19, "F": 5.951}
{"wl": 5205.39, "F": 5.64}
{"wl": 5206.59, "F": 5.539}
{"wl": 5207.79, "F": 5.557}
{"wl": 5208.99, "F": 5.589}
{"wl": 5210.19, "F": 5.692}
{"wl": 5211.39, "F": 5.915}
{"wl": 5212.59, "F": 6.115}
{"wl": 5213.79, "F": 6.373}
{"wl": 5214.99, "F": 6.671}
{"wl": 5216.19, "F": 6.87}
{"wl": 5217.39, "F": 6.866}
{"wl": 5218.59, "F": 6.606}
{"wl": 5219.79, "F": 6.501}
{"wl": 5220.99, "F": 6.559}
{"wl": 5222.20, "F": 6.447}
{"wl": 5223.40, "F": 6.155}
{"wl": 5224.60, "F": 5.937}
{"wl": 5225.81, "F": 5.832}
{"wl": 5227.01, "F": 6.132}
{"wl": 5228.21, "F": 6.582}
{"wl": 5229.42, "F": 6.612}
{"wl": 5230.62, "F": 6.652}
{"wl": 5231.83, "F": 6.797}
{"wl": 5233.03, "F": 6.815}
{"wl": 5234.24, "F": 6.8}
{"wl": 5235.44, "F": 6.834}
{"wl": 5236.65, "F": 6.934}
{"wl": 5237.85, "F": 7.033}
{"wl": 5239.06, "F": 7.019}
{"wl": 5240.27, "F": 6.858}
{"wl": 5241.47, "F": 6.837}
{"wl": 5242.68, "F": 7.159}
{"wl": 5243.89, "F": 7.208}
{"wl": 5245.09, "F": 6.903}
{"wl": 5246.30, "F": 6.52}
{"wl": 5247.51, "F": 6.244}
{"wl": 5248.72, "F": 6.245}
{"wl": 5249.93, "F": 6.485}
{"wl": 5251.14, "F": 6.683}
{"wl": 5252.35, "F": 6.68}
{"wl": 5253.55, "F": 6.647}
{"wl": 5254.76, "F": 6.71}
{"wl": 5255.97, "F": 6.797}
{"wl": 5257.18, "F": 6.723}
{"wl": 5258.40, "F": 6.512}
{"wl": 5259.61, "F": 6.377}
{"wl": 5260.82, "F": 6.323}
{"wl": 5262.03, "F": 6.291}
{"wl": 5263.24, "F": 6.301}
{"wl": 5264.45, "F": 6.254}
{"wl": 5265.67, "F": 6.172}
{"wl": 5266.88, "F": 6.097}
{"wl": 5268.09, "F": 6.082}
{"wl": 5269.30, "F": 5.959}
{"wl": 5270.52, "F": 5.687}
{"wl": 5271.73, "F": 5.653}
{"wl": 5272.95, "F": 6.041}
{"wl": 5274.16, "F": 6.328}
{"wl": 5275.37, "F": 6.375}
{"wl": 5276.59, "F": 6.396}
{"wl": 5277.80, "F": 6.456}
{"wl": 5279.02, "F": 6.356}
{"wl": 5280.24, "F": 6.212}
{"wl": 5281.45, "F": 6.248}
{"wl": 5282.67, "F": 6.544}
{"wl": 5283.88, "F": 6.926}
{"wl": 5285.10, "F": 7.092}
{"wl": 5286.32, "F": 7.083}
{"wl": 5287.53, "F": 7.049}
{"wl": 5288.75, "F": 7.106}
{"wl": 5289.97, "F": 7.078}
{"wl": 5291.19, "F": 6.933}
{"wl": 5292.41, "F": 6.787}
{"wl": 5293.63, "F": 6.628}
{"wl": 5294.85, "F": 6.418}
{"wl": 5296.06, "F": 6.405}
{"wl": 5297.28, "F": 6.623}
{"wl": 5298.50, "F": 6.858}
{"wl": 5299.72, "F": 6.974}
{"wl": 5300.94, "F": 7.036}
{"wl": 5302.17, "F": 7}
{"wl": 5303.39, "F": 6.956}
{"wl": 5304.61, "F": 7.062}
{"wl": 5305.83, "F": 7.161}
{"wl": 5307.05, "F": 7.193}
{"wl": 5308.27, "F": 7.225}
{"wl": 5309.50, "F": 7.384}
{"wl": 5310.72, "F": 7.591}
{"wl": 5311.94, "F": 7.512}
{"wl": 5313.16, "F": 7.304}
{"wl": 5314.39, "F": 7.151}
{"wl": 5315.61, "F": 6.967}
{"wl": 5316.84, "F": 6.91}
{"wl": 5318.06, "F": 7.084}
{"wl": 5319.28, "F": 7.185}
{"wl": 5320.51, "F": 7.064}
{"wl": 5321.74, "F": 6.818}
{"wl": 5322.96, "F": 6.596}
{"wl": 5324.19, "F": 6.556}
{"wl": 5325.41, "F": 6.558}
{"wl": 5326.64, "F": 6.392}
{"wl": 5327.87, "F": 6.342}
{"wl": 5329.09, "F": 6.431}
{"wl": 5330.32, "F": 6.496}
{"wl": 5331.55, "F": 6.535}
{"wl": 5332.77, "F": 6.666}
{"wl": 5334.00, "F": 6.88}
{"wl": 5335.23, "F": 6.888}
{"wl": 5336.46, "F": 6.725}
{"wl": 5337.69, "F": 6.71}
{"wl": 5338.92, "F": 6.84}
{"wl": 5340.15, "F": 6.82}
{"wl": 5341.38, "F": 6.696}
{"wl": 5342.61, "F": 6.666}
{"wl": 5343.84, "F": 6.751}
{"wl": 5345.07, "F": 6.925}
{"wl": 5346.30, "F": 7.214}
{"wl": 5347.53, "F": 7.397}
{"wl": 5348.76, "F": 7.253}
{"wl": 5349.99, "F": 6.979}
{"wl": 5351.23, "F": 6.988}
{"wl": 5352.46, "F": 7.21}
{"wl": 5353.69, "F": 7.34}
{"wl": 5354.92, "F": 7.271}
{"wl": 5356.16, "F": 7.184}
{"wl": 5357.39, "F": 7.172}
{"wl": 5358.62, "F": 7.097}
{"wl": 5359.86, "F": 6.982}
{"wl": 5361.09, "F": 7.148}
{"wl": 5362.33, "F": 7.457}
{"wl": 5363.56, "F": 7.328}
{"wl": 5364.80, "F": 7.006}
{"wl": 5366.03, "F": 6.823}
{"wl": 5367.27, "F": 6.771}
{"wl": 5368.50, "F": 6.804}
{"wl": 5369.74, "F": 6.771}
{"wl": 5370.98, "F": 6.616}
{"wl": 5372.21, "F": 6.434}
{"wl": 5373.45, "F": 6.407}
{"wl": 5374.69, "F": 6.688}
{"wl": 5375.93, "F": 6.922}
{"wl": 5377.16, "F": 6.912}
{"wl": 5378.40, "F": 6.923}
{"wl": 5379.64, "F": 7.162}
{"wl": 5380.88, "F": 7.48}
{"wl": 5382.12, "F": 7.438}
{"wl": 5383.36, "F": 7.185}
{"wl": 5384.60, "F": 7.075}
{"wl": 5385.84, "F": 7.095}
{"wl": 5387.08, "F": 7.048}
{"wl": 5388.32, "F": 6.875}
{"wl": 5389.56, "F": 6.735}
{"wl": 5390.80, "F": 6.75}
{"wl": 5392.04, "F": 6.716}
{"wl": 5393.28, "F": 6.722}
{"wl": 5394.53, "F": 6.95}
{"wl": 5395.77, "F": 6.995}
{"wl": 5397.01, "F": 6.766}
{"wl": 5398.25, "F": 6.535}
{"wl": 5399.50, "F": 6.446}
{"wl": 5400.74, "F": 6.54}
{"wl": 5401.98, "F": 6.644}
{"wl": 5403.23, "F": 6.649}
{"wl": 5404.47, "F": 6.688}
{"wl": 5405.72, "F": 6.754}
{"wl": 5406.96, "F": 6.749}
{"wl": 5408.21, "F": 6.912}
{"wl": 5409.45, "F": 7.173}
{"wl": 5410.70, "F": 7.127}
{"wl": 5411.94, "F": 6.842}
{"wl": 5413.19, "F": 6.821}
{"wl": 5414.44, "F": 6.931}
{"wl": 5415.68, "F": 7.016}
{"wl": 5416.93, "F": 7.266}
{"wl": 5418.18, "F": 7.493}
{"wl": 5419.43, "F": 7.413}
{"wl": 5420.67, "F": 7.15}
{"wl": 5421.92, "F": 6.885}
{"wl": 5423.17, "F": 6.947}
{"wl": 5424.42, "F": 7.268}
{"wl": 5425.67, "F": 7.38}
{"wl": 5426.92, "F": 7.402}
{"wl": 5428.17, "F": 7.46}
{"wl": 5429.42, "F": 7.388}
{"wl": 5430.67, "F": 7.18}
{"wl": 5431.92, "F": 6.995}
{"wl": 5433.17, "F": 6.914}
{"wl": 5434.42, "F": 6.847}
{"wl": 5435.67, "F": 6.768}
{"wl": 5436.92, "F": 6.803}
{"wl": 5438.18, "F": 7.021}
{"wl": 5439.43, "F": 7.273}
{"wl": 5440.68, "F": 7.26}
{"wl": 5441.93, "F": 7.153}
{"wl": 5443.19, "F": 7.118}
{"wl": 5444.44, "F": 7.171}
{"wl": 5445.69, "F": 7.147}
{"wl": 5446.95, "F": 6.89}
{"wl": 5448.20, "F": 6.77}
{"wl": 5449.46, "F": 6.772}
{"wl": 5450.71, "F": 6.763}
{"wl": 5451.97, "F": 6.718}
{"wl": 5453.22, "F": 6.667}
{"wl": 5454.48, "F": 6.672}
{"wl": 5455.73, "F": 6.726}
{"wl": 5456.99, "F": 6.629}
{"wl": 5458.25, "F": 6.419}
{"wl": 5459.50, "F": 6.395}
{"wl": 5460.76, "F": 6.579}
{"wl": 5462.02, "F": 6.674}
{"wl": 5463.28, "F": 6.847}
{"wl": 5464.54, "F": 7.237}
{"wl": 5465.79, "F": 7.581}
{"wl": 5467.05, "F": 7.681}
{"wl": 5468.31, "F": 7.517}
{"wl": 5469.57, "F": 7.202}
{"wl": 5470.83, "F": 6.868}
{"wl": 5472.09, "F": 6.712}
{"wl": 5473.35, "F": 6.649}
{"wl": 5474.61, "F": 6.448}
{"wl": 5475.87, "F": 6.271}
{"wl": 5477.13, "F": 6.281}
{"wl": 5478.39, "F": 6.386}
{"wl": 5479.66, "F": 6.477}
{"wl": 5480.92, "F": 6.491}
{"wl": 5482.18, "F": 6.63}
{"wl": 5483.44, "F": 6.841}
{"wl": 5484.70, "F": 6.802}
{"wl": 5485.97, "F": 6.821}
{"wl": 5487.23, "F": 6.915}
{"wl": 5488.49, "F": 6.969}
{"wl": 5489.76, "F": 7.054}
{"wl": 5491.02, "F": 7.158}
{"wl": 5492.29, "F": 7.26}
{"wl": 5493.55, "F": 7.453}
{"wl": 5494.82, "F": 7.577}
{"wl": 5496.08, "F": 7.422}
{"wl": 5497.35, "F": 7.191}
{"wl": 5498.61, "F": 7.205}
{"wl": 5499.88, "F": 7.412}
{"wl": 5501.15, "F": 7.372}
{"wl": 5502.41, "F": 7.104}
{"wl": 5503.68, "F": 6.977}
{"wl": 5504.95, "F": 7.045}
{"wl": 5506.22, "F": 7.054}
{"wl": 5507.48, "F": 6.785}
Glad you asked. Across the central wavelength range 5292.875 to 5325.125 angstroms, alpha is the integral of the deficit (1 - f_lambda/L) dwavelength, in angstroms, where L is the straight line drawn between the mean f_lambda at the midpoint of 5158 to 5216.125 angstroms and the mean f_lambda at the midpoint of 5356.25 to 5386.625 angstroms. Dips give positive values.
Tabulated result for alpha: -2.4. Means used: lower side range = 5.54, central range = 6.98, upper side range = 6.99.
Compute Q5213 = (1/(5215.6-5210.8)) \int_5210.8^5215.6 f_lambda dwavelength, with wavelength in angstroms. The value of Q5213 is 6.27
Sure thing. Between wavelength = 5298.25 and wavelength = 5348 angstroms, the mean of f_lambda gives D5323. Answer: 6.91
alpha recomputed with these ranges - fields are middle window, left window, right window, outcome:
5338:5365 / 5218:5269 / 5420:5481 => -1.33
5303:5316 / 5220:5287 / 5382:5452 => -1.12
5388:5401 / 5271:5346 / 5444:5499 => 0.20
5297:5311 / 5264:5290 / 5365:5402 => -1.23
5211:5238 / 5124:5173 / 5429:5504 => -2.06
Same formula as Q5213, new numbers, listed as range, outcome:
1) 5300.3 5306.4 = 7.04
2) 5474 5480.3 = 6.37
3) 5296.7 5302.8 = 6.89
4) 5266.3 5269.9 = 6.06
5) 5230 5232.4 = 6.72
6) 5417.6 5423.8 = 7.18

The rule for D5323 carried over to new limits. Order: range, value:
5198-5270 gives 6.42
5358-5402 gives 6.9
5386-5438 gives 6.95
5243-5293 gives 6.51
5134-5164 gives 5.92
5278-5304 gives 6.77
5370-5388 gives 6.95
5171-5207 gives 5.56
